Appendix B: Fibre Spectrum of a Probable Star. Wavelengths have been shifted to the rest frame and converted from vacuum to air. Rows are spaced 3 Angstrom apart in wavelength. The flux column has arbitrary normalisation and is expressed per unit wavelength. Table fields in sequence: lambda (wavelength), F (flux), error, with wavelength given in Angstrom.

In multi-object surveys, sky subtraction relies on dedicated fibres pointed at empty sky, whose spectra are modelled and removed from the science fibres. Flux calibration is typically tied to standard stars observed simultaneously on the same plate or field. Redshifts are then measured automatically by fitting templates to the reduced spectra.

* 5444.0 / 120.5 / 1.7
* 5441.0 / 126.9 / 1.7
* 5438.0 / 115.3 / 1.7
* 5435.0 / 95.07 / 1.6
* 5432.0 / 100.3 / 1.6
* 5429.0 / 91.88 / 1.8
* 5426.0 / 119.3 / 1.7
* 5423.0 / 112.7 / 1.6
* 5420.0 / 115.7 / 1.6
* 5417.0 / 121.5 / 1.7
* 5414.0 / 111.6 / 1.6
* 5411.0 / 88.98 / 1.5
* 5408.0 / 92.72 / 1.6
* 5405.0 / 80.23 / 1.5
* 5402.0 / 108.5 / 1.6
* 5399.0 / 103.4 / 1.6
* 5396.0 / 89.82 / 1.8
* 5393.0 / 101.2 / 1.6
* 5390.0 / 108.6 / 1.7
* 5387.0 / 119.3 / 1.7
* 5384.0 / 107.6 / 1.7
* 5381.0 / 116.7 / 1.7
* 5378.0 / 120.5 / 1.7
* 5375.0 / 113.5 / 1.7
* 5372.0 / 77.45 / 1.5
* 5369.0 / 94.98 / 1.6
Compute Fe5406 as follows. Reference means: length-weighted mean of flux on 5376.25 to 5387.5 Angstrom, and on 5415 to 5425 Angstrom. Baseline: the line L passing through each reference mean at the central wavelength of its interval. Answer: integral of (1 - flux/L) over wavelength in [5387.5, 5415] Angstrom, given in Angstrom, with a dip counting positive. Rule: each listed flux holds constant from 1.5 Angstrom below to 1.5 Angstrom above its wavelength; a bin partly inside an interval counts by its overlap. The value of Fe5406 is 4.08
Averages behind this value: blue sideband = 116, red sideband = 117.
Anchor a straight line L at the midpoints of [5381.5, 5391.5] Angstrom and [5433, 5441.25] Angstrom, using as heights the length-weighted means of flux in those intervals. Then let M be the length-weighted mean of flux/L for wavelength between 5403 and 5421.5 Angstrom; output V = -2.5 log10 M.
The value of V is 0.09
